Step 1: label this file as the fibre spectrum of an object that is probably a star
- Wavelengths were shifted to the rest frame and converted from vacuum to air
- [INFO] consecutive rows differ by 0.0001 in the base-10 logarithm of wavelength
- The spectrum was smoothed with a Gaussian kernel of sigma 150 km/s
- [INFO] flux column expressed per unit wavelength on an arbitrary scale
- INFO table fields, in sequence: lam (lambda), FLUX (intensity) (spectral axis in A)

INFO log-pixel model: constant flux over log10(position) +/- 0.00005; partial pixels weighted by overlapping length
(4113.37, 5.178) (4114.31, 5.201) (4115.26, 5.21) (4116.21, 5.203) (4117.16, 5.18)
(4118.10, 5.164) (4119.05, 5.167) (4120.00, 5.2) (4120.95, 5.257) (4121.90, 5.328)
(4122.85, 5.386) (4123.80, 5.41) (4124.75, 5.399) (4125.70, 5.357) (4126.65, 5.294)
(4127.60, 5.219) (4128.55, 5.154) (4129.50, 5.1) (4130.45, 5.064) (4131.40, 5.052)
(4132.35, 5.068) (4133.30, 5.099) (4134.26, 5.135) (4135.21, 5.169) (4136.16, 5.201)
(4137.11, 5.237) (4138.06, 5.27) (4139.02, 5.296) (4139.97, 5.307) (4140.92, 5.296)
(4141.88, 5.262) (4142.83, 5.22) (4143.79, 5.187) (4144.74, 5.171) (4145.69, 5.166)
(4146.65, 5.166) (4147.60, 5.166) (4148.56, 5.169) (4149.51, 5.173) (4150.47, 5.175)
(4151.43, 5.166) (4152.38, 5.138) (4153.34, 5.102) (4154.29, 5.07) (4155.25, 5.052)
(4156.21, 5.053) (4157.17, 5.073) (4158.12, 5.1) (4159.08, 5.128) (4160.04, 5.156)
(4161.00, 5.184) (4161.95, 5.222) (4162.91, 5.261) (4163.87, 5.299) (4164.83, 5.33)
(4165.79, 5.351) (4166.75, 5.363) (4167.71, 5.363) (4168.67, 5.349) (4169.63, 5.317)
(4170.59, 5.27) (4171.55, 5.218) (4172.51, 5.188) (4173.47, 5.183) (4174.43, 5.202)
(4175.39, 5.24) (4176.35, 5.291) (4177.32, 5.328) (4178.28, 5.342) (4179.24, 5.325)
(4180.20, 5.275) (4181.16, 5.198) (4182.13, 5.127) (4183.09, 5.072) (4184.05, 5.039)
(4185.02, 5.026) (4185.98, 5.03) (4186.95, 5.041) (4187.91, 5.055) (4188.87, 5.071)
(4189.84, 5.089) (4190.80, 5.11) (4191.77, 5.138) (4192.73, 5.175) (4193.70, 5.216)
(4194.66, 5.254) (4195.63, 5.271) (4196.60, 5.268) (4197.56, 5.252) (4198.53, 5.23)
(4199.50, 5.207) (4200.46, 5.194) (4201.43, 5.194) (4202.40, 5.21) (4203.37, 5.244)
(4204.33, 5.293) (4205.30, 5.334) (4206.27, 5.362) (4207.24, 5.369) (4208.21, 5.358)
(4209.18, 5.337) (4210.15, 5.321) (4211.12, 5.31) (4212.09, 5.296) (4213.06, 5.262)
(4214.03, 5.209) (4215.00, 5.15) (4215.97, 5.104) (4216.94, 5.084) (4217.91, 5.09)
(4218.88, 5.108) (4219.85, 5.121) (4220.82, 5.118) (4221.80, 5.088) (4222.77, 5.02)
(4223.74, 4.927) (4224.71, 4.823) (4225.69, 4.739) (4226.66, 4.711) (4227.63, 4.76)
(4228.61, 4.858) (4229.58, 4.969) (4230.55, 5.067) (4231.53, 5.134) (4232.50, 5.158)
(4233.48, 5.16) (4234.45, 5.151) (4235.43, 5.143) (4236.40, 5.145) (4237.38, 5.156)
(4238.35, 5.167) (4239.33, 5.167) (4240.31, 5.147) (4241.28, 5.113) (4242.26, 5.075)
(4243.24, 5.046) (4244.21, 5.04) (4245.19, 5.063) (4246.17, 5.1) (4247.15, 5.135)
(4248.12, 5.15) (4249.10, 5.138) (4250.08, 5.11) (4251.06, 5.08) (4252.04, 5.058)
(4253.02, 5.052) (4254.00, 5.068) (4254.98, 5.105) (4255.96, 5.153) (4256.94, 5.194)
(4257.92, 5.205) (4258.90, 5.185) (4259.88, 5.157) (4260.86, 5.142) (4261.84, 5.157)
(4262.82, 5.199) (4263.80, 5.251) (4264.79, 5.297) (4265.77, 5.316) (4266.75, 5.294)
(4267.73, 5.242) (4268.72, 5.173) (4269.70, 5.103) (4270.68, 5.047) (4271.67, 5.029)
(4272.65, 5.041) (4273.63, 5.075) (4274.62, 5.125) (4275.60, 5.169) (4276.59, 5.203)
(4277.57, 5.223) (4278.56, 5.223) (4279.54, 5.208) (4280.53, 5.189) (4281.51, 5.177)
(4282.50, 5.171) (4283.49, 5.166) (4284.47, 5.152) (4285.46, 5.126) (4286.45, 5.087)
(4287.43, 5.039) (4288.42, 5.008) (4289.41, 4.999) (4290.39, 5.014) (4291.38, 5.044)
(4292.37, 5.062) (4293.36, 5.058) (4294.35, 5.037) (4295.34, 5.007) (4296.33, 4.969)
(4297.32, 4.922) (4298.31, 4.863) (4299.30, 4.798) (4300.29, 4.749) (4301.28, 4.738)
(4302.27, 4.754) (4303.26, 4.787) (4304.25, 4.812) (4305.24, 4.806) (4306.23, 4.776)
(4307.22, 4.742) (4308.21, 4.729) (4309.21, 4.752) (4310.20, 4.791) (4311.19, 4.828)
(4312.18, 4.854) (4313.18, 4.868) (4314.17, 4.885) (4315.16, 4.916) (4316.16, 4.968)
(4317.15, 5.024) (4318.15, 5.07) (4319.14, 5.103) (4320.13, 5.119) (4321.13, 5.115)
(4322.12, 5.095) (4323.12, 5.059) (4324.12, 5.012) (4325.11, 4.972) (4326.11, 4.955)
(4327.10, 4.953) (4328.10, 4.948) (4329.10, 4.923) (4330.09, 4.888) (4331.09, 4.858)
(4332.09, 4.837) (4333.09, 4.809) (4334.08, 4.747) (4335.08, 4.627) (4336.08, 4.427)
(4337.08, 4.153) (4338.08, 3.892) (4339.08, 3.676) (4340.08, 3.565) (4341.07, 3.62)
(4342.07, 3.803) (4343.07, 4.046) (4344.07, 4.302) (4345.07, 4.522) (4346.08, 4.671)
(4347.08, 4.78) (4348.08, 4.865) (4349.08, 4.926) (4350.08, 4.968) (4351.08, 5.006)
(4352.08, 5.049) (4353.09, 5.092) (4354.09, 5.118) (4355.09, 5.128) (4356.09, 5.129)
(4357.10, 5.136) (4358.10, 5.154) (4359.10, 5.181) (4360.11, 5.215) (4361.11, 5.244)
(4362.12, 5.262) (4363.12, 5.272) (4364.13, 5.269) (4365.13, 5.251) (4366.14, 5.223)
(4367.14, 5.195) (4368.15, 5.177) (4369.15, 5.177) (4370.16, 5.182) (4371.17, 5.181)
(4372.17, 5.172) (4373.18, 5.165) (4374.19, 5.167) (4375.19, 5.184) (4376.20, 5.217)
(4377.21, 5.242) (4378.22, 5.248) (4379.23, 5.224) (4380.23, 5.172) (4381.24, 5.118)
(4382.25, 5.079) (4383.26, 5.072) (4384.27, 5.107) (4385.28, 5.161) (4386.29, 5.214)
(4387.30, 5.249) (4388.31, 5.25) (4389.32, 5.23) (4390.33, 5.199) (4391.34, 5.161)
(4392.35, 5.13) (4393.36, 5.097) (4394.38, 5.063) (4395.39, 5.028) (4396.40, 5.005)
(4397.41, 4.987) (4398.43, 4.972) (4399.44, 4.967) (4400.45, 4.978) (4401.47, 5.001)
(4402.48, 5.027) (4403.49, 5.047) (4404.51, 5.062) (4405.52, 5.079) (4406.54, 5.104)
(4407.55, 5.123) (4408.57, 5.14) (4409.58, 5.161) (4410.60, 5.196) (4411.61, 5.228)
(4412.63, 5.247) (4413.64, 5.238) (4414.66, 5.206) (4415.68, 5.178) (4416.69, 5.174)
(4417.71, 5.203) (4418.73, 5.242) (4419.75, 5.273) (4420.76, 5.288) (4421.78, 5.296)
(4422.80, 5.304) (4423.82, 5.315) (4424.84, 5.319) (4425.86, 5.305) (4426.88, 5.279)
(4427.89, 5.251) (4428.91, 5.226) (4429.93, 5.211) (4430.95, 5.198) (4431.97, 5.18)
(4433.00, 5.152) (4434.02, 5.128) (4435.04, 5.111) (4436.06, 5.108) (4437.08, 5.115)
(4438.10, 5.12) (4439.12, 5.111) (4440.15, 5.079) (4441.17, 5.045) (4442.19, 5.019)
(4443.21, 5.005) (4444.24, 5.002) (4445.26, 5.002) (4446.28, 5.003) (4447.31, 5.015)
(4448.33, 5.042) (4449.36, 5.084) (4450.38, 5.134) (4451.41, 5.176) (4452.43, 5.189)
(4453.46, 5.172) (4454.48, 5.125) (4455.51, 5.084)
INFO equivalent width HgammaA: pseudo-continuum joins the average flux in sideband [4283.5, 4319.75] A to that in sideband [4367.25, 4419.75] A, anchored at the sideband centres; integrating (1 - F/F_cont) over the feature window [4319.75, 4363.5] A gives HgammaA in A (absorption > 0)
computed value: 2.2 A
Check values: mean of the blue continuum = 4.93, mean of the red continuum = 5.14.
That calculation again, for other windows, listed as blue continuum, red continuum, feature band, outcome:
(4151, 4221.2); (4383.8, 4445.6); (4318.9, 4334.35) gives 0.62 A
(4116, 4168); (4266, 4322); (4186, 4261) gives -0.51 A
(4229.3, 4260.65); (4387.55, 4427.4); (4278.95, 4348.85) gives 4.51 A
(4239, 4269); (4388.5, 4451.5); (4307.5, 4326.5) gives 0.71 A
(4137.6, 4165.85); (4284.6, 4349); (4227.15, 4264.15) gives -1.19 A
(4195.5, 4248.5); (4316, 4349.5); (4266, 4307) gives -1.52 A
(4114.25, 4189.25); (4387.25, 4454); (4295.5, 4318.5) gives 1.43 A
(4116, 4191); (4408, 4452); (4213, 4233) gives 0.66 A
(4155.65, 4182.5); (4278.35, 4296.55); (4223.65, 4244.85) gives 0.52 A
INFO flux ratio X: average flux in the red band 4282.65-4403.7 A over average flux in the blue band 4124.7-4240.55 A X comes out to 0.96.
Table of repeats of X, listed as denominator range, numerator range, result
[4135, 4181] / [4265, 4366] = 0.94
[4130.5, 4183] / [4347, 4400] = 0.99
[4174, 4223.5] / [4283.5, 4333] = 0.95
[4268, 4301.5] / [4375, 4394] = 1.02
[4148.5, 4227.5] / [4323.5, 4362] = 0.91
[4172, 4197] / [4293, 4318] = 0.94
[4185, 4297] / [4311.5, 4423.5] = 0.97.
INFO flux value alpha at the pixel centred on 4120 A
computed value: 5.2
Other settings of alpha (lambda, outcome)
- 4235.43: 5.143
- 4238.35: 5.167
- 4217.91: 5.09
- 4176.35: 5.291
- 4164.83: 5.33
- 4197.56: 5.252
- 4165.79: 5.351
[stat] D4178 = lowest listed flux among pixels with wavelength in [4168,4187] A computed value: 5.026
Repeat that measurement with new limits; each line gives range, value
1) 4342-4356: 3.803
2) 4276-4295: 4.999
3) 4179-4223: 5.02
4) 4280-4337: 4.427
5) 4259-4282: 5.029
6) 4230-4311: 4.729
